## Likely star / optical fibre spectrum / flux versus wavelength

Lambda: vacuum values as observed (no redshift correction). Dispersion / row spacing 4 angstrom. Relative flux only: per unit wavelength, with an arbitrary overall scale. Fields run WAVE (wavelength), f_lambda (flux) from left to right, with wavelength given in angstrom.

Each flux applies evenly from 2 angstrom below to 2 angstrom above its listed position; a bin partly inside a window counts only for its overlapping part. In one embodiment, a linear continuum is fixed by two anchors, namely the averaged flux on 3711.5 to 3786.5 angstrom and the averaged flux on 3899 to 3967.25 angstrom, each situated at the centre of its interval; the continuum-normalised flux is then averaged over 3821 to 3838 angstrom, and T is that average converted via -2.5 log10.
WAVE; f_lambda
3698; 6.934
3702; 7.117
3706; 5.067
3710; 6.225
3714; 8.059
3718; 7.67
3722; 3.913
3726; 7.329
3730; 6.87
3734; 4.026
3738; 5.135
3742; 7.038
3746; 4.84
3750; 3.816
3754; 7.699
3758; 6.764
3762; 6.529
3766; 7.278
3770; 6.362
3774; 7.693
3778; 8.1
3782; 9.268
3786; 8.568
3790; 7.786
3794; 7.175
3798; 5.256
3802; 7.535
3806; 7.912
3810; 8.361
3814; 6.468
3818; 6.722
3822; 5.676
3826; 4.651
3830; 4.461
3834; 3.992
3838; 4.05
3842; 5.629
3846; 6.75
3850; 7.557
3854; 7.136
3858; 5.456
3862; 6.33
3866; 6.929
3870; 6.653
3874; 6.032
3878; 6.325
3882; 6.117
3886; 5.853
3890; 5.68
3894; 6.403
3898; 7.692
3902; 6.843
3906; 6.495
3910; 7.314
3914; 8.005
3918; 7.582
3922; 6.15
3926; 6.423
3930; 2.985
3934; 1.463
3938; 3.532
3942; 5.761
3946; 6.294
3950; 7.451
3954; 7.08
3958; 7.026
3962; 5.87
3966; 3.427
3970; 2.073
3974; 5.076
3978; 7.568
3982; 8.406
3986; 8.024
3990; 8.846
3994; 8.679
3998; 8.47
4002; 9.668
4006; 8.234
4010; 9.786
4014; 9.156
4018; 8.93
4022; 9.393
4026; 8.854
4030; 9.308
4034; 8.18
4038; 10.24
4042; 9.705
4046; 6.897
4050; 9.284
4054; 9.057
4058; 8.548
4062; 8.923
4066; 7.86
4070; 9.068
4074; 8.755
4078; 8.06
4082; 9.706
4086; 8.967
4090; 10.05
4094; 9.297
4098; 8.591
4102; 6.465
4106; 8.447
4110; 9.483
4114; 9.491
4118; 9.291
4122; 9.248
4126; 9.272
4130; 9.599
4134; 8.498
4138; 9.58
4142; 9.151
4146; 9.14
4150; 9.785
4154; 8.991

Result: 0.355 mag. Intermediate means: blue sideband 6.64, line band 4.56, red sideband 5.92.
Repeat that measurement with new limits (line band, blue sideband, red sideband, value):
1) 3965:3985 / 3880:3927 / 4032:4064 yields 0.373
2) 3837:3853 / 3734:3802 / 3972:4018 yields 0.183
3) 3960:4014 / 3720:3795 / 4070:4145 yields 0.126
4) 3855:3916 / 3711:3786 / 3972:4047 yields 0.173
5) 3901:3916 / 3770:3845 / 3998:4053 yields 0.081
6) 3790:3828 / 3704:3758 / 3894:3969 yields -0.124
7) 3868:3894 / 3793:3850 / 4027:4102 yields 0.105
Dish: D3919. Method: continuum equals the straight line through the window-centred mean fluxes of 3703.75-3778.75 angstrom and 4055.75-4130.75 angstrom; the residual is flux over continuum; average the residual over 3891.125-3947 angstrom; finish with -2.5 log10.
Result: 0.27 mag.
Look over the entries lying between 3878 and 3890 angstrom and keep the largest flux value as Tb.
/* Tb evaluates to 6.325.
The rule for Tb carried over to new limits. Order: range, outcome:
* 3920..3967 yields 7.451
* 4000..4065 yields 10.24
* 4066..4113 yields 10.05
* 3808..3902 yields 8.361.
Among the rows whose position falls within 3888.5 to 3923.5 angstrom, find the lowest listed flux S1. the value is 5.68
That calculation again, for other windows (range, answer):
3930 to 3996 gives 1.463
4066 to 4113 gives 6.465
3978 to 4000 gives 7.568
